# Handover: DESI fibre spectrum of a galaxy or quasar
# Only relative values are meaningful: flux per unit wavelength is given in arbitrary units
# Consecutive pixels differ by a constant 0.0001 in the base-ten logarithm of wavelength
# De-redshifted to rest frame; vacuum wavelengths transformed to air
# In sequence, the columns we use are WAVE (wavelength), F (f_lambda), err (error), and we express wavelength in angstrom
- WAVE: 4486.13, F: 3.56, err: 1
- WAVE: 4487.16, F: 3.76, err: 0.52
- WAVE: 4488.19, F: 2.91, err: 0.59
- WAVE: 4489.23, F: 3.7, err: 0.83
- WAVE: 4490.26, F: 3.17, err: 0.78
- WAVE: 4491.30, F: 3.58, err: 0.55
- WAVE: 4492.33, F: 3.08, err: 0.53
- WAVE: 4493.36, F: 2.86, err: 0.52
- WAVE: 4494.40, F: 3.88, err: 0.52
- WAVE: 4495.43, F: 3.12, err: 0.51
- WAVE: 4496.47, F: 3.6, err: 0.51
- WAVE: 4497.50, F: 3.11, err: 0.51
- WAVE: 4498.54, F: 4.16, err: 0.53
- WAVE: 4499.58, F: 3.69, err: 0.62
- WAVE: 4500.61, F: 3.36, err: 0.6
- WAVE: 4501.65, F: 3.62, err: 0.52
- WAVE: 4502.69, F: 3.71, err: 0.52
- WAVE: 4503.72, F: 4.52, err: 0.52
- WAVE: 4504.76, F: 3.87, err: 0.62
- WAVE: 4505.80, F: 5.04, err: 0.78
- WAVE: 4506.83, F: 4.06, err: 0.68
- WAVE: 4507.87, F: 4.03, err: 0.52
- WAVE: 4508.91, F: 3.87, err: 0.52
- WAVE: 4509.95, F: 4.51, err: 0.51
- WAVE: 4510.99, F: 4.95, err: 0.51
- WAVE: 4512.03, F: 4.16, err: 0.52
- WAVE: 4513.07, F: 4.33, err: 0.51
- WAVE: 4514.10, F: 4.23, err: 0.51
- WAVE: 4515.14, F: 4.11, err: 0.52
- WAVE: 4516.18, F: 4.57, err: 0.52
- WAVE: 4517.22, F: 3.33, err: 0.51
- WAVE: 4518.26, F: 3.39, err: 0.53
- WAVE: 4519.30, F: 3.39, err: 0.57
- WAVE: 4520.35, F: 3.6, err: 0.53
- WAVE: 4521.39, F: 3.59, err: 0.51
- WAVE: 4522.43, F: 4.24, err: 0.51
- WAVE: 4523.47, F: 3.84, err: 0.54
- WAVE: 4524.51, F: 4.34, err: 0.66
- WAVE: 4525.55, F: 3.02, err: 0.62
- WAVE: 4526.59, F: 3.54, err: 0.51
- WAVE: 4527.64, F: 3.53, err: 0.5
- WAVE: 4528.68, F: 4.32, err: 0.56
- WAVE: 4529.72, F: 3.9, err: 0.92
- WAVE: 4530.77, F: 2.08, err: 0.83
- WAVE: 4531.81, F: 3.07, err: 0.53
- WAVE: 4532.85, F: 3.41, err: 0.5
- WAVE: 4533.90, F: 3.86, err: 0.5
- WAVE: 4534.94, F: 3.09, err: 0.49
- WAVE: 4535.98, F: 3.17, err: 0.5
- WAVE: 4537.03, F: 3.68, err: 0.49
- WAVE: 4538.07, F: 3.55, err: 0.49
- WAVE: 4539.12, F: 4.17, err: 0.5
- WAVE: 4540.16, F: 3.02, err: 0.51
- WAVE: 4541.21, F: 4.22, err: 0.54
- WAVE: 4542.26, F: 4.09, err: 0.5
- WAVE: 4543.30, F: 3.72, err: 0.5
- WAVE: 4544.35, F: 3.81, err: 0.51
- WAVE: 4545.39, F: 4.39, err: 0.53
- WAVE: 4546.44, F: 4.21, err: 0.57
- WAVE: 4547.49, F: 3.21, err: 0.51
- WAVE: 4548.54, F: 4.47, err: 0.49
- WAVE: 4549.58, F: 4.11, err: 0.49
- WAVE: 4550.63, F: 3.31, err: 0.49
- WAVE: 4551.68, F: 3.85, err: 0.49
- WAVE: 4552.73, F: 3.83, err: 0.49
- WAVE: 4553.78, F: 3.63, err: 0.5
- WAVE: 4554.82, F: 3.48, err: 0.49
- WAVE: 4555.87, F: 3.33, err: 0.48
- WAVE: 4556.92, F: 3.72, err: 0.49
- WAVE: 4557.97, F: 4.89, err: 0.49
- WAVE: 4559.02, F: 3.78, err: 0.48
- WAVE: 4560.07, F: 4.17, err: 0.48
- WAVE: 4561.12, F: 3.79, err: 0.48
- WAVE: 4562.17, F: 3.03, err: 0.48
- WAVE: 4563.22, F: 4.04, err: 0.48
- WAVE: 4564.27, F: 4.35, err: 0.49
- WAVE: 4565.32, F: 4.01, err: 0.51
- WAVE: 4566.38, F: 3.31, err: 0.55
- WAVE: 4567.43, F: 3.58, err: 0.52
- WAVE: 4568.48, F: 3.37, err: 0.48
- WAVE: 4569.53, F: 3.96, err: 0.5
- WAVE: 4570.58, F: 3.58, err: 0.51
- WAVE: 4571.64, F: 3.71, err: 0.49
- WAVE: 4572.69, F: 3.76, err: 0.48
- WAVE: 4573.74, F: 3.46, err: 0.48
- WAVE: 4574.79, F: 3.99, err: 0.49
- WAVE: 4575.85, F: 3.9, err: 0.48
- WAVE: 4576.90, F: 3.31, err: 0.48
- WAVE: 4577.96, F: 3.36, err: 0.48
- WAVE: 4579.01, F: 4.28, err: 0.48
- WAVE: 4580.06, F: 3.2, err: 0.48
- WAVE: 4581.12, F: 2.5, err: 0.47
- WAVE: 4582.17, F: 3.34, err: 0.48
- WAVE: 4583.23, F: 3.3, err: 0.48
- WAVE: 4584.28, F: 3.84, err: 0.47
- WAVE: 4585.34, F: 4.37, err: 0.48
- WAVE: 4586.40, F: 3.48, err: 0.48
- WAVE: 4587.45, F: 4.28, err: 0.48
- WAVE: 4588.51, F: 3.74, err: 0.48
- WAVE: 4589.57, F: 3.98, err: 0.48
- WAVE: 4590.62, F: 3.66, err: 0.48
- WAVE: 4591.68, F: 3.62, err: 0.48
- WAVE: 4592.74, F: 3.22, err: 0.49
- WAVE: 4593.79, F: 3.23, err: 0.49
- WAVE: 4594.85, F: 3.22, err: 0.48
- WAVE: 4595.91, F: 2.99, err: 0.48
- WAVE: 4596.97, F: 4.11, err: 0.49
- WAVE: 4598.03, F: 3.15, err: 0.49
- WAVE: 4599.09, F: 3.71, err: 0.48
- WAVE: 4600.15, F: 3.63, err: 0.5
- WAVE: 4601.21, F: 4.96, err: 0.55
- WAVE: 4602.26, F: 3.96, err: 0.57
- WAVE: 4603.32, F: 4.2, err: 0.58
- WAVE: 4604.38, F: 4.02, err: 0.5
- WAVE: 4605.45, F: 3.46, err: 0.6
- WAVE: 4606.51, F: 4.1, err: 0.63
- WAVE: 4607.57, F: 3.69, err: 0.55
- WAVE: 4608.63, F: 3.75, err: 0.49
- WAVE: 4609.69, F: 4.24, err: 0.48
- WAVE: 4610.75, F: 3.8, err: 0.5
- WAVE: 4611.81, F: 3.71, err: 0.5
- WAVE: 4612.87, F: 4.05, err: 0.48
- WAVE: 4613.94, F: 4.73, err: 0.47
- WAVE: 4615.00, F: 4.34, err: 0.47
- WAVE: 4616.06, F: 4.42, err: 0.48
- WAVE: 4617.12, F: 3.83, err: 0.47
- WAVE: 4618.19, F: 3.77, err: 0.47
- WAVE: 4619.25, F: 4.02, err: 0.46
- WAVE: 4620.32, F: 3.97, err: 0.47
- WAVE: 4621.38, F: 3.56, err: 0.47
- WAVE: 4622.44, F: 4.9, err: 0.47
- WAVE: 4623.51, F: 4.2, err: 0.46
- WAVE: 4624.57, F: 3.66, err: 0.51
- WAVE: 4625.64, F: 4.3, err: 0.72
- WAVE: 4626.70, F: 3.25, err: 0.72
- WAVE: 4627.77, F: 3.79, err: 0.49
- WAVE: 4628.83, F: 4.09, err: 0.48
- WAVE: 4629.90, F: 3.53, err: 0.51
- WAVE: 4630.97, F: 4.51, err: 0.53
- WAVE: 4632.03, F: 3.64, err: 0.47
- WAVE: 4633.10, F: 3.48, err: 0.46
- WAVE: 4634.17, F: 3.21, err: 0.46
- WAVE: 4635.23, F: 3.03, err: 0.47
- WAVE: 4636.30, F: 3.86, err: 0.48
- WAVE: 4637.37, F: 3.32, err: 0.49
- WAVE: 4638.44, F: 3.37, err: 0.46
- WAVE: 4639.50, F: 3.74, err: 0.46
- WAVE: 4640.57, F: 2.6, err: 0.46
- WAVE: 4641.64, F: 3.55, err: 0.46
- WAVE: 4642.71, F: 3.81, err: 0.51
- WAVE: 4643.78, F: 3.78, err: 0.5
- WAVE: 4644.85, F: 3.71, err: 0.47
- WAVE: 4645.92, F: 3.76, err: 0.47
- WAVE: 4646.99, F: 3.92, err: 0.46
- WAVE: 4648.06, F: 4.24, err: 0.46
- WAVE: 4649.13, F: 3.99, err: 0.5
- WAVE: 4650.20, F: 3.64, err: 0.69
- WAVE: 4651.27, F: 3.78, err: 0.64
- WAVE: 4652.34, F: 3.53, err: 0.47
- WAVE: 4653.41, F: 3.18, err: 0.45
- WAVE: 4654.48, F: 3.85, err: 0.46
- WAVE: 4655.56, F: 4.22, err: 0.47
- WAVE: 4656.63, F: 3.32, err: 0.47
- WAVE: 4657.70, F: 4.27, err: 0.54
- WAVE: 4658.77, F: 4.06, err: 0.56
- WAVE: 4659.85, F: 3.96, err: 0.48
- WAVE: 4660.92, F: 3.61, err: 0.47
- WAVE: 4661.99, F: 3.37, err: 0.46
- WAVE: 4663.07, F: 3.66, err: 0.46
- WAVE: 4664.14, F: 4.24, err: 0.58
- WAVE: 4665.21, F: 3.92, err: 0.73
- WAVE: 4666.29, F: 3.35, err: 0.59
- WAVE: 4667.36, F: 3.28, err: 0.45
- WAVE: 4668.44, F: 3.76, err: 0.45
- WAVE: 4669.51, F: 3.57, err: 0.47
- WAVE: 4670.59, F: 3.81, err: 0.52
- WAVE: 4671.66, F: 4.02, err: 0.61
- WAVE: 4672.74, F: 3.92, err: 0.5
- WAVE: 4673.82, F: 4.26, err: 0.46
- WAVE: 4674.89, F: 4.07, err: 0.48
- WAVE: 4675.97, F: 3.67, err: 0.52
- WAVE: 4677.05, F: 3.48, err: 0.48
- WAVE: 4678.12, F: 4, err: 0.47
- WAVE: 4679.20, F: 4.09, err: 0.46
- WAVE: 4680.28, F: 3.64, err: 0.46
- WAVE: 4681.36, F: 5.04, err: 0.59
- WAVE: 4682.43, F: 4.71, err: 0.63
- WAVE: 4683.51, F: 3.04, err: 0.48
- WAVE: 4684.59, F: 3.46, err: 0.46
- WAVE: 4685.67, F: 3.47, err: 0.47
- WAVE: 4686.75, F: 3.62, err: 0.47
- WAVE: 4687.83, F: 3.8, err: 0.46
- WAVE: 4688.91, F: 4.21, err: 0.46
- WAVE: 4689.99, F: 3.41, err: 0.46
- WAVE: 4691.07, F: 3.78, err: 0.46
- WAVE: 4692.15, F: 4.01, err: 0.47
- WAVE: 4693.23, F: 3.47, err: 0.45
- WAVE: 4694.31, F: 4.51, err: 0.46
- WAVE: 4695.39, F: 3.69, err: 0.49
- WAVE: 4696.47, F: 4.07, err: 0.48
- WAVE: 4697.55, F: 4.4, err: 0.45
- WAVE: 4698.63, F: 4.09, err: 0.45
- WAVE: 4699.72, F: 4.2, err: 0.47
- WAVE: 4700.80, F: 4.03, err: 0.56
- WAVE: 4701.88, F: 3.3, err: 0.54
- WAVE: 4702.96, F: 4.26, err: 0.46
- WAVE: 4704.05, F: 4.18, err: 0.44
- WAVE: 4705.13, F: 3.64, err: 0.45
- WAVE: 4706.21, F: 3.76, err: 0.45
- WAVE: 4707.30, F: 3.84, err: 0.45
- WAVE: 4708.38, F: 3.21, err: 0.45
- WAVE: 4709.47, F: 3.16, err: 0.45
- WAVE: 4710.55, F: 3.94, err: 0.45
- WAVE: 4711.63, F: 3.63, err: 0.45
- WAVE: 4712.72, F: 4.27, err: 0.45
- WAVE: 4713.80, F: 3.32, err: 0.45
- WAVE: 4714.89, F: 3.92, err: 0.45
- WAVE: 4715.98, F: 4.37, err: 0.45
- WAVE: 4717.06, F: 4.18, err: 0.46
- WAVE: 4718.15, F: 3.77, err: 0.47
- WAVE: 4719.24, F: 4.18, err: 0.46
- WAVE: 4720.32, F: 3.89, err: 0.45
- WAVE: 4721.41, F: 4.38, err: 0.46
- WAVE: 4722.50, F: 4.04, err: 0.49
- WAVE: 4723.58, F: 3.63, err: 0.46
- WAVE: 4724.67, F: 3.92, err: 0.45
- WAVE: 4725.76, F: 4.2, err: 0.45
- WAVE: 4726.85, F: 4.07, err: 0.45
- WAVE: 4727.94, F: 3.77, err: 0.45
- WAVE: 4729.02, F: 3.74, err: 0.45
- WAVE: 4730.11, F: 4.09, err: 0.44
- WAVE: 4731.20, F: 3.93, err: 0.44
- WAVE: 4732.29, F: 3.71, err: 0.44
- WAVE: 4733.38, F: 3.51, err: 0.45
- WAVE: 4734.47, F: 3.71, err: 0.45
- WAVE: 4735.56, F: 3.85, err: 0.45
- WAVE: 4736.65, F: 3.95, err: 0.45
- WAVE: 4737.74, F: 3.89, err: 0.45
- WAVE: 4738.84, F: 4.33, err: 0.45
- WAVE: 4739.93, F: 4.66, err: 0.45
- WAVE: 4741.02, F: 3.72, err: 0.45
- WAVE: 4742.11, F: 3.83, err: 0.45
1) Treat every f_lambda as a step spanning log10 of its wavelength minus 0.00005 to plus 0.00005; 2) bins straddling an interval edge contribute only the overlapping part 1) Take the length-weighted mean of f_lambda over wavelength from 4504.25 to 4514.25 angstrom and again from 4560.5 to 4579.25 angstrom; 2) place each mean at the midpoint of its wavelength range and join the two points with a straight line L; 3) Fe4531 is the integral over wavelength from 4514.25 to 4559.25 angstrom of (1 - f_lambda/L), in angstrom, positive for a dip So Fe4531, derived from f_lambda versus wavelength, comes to 3.4 angstrom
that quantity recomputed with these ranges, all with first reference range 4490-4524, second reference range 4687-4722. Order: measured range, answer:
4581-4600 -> 1.48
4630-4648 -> 1.32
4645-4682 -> 0.46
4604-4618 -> -0.48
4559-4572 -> 0.39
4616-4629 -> -0.29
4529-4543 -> 1.27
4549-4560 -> 0.12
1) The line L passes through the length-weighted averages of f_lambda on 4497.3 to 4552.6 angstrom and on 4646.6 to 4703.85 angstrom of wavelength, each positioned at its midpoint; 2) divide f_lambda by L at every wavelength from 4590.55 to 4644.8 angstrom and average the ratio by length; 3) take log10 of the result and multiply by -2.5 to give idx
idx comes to 0.02 mag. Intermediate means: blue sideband 3.82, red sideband 3.86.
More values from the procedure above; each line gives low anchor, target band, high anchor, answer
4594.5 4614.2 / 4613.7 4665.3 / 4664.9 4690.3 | 0.01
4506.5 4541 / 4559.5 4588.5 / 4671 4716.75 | 0.03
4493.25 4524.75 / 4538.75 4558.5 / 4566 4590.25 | -0.03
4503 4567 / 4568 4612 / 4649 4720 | 0.04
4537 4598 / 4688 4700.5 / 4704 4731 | -0.04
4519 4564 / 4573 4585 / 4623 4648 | 0.05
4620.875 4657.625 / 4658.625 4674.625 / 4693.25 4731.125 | 0.00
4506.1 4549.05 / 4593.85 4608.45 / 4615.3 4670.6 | 0.00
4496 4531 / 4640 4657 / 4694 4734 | 0.06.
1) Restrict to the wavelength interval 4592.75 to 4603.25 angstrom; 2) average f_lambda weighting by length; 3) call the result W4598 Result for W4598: 3.67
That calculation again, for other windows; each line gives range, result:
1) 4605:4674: 3.8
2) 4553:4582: 3.68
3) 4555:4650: 3.76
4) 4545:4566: 3.87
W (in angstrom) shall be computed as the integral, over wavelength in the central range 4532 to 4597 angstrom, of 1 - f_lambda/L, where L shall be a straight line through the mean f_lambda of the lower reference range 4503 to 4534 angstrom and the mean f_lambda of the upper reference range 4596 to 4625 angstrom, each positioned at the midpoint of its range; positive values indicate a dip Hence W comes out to 4.10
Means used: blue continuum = 3.89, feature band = 3.69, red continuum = 3.98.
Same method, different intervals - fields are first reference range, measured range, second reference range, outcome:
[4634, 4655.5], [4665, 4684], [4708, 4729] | -0.7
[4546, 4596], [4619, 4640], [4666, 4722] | 0.0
